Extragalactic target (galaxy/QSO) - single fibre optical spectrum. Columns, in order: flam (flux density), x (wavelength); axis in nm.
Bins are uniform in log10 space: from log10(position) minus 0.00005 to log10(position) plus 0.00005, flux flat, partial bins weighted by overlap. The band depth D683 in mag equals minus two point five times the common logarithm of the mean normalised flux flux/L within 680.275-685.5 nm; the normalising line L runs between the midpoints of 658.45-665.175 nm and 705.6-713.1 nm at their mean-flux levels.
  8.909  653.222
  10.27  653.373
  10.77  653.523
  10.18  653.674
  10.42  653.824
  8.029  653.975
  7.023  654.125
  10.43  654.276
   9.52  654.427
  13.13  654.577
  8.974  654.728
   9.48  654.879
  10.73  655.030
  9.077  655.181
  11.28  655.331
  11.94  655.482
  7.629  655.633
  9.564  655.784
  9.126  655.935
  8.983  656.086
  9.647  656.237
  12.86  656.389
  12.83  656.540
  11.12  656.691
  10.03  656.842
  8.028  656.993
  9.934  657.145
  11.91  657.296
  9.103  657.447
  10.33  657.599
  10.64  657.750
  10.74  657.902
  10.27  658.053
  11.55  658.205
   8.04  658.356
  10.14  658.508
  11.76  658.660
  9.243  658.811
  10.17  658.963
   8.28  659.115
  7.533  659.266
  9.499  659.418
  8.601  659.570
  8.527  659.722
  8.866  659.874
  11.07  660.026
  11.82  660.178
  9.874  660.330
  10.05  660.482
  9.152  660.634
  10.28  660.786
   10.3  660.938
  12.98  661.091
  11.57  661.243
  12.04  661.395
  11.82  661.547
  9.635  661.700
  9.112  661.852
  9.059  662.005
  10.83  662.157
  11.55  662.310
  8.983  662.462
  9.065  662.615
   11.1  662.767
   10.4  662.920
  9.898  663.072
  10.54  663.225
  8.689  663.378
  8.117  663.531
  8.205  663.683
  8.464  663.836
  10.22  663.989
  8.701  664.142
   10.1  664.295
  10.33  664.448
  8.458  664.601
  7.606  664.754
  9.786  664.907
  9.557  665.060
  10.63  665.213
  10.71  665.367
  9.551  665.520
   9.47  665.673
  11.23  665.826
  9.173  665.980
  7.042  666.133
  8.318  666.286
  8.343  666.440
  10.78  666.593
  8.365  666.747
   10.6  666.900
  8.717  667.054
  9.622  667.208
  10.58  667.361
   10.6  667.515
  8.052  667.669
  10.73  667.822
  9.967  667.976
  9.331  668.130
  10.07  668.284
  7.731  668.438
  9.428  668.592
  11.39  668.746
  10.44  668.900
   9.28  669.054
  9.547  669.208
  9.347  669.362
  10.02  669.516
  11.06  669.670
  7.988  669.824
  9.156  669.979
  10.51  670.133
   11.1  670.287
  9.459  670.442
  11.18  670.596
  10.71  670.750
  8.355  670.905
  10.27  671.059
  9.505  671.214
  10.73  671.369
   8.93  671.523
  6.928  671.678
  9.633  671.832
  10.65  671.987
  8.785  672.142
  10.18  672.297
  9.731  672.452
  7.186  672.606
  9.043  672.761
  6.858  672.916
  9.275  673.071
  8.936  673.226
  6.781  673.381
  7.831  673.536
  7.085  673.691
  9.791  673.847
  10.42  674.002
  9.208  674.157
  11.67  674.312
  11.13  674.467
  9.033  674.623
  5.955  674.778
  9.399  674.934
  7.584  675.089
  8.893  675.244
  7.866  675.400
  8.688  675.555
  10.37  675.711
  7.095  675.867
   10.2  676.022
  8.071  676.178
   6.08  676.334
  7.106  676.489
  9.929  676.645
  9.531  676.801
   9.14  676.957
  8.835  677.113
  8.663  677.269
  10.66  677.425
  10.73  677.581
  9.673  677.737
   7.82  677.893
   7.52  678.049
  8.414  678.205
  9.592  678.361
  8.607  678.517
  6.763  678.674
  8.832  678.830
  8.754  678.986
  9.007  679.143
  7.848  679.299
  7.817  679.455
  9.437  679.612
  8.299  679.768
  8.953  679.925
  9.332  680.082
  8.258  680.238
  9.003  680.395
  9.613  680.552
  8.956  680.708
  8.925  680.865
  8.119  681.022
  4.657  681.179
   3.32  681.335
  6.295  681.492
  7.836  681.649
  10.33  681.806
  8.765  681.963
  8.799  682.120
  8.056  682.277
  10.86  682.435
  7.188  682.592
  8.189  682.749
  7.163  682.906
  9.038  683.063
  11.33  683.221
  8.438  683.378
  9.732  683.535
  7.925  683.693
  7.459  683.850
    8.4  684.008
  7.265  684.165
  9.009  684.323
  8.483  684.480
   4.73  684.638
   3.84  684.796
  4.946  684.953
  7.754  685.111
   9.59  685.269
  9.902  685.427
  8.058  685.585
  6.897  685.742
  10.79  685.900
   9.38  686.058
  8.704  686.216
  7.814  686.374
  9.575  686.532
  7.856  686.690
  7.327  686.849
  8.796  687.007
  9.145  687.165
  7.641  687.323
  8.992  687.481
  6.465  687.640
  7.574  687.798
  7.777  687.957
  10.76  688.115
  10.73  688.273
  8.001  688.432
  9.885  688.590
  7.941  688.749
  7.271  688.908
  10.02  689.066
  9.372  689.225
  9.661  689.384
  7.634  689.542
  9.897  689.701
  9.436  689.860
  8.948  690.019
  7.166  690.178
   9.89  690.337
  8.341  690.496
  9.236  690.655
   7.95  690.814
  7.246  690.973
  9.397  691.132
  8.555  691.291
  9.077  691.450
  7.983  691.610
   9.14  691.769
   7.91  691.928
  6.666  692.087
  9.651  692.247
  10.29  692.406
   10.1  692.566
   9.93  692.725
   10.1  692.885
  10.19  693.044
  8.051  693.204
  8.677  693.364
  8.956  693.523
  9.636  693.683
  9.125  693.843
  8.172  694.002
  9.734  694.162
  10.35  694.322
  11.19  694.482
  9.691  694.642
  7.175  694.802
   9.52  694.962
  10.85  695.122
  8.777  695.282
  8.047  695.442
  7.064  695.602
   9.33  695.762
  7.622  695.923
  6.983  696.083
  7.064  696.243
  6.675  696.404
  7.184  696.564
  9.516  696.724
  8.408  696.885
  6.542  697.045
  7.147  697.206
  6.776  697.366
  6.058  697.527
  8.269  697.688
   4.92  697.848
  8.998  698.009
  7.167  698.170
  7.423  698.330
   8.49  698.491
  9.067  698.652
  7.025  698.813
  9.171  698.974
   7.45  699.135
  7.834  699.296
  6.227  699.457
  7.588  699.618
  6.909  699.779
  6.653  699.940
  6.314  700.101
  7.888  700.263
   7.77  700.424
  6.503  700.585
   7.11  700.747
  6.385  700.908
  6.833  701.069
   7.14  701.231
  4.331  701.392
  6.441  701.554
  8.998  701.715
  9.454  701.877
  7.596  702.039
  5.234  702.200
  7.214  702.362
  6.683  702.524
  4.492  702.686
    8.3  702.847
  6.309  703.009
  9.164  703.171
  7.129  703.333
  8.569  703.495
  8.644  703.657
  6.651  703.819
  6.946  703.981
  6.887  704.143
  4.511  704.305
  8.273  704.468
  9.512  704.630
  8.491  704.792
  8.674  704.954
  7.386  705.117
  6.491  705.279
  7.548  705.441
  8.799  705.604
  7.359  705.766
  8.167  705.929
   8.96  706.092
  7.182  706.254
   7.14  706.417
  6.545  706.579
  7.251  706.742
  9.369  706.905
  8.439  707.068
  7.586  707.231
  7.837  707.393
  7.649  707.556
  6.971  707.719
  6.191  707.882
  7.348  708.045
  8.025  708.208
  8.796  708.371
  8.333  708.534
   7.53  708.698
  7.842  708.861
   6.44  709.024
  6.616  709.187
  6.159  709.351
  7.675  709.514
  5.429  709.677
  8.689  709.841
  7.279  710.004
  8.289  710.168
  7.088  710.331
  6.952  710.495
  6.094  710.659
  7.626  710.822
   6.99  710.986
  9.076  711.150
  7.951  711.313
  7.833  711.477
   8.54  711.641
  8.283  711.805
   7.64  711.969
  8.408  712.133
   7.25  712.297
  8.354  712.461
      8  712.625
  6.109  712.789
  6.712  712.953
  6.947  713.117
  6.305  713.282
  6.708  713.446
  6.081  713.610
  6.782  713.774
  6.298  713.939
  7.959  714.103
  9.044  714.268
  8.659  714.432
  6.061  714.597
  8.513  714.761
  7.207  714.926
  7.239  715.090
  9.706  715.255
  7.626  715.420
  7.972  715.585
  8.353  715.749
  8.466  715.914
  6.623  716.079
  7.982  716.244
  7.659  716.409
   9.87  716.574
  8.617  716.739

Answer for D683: 0.107 mag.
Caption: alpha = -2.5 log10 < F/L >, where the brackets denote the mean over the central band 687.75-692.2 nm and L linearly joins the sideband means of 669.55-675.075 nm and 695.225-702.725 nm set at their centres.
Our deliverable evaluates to -0.10 mag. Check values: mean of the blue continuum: 9.26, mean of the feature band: 8.71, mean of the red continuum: 7.3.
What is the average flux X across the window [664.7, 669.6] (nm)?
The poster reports 9.57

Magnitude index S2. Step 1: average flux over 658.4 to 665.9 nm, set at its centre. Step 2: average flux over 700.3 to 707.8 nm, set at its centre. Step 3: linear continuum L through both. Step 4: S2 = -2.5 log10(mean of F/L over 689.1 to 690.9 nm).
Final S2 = -0.08 mag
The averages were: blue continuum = 9.86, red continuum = 7.42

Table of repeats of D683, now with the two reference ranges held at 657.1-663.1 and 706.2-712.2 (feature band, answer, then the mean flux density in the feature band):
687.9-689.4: -0.06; 9.14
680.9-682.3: 0.22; 7.38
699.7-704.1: 0.12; 7.1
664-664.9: 0.08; 9.18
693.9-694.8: -0.15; 9.58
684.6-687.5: 0.10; 8.01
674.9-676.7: 0.11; 8.4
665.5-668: 0.04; 9.47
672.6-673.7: 0.19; 7.97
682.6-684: 0.04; 8.57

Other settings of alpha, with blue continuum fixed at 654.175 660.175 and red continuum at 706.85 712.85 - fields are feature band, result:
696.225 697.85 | 0.13 mag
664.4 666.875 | 0.03 mag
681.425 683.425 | 0.02 mag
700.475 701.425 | 0.22 mag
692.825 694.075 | -0.10 mag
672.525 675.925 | 0.07 mag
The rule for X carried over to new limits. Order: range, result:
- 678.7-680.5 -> 8.64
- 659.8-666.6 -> 9.84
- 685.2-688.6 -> 8.69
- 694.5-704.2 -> 7.5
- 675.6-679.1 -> 8.74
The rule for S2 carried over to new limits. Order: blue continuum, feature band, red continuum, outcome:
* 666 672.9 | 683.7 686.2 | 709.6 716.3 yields 0.13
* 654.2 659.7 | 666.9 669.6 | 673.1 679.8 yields -0.05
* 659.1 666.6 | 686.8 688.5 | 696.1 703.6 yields -0.06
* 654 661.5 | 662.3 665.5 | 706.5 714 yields 0.03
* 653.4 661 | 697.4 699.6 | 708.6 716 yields 0.08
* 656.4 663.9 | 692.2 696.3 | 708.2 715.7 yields -0.09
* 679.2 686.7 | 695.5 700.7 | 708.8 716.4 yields 0.06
